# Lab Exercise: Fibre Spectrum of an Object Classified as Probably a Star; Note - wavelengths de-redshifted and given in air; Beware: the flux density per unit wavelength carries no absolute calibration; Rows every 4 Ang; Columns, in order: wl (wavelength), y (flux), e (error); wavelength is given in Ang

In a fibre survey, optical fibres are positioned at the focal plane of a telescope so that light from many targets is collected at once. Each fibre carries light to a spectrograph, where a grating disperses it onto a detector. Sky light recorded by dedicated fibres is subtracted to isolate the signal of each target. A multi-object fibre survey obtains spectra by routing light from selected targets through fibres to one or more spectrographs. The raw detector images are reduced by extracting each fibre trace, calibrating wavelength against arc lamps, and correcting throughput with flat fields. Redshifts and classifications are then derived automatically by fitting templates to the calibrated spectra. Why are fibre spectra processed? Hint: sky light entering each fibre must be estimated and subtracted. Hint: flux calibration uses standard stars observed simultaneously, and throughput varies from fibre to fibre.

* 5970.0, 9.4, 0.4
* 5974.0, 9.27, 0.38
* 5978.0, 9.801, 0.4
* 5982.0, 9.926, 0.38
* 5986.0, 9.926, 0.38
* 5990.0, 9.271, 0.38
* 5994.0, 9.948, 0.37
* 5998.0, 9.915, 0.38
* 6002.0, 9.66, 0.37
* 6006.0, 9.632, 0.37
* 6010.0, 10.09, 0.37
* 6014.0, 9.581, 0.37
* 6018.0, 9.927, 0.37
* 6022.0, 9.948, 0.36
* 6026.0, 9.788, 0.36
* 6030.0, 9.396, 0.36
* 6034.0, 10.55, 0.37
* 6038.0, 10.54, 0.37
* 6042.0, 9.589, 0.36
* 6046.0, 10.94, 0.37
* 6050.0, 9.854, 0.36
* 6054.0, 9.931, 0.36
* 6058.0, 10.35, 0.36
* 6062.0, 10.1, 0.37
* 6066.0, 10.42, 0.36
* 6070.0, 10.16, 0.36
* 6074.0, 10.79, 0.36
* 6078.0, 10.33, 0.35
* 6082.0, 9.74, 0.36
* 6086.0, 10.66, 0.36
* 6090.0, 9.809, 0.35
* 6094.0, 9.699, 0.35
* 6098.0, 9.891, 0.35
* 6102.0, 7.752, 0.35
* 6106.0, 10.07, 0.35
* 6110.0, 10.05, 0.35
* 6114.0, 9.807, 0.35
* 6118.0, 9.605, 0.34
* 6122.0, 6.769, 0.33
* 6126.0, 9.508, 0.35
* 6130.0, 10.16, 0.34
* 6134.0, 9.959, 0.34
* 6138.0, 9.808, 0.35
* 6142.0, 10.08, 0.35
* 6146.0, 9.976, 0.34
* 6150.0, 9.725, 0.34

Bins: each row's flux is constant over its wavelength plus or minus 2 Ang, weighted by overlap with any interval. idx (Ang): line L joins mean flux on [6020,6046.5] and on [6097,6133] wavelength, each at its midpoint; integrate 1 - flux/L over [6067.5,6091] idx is -1.6 Ang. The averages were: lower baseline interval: 10.1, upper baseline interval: 9.29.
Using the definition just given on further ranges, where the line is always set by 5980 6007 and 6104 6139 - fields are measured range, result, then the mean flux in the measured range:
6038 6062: -1.3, 10.2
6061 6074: -1.0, 10.3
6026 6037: -0.3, 9.99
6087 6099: -0.4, 9.86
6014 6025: -0.2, 9.86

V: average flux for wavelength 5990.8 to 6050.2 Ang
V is 9.95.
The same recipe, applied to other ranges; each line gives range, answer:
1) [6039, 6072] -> 10.2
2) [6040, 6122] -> 9.9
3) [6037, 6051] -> 10.2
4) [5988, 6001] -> 9.71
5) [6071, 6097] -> 10.2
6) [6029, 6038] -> 10.2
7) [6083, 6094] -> 10.1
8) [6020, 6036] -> 9.92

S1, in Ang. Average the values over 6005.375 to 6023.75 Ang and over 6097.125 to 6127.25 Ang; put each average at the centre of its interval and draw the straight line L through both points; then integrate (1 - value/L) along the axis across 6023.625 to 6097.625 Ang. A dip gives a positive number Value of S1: -4.86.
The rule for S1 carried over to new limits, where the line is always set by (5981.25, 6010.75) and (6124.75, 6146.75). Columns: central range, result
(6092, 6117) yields 0.9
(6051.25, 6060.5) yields -0.3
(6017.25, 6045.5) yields -0.6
